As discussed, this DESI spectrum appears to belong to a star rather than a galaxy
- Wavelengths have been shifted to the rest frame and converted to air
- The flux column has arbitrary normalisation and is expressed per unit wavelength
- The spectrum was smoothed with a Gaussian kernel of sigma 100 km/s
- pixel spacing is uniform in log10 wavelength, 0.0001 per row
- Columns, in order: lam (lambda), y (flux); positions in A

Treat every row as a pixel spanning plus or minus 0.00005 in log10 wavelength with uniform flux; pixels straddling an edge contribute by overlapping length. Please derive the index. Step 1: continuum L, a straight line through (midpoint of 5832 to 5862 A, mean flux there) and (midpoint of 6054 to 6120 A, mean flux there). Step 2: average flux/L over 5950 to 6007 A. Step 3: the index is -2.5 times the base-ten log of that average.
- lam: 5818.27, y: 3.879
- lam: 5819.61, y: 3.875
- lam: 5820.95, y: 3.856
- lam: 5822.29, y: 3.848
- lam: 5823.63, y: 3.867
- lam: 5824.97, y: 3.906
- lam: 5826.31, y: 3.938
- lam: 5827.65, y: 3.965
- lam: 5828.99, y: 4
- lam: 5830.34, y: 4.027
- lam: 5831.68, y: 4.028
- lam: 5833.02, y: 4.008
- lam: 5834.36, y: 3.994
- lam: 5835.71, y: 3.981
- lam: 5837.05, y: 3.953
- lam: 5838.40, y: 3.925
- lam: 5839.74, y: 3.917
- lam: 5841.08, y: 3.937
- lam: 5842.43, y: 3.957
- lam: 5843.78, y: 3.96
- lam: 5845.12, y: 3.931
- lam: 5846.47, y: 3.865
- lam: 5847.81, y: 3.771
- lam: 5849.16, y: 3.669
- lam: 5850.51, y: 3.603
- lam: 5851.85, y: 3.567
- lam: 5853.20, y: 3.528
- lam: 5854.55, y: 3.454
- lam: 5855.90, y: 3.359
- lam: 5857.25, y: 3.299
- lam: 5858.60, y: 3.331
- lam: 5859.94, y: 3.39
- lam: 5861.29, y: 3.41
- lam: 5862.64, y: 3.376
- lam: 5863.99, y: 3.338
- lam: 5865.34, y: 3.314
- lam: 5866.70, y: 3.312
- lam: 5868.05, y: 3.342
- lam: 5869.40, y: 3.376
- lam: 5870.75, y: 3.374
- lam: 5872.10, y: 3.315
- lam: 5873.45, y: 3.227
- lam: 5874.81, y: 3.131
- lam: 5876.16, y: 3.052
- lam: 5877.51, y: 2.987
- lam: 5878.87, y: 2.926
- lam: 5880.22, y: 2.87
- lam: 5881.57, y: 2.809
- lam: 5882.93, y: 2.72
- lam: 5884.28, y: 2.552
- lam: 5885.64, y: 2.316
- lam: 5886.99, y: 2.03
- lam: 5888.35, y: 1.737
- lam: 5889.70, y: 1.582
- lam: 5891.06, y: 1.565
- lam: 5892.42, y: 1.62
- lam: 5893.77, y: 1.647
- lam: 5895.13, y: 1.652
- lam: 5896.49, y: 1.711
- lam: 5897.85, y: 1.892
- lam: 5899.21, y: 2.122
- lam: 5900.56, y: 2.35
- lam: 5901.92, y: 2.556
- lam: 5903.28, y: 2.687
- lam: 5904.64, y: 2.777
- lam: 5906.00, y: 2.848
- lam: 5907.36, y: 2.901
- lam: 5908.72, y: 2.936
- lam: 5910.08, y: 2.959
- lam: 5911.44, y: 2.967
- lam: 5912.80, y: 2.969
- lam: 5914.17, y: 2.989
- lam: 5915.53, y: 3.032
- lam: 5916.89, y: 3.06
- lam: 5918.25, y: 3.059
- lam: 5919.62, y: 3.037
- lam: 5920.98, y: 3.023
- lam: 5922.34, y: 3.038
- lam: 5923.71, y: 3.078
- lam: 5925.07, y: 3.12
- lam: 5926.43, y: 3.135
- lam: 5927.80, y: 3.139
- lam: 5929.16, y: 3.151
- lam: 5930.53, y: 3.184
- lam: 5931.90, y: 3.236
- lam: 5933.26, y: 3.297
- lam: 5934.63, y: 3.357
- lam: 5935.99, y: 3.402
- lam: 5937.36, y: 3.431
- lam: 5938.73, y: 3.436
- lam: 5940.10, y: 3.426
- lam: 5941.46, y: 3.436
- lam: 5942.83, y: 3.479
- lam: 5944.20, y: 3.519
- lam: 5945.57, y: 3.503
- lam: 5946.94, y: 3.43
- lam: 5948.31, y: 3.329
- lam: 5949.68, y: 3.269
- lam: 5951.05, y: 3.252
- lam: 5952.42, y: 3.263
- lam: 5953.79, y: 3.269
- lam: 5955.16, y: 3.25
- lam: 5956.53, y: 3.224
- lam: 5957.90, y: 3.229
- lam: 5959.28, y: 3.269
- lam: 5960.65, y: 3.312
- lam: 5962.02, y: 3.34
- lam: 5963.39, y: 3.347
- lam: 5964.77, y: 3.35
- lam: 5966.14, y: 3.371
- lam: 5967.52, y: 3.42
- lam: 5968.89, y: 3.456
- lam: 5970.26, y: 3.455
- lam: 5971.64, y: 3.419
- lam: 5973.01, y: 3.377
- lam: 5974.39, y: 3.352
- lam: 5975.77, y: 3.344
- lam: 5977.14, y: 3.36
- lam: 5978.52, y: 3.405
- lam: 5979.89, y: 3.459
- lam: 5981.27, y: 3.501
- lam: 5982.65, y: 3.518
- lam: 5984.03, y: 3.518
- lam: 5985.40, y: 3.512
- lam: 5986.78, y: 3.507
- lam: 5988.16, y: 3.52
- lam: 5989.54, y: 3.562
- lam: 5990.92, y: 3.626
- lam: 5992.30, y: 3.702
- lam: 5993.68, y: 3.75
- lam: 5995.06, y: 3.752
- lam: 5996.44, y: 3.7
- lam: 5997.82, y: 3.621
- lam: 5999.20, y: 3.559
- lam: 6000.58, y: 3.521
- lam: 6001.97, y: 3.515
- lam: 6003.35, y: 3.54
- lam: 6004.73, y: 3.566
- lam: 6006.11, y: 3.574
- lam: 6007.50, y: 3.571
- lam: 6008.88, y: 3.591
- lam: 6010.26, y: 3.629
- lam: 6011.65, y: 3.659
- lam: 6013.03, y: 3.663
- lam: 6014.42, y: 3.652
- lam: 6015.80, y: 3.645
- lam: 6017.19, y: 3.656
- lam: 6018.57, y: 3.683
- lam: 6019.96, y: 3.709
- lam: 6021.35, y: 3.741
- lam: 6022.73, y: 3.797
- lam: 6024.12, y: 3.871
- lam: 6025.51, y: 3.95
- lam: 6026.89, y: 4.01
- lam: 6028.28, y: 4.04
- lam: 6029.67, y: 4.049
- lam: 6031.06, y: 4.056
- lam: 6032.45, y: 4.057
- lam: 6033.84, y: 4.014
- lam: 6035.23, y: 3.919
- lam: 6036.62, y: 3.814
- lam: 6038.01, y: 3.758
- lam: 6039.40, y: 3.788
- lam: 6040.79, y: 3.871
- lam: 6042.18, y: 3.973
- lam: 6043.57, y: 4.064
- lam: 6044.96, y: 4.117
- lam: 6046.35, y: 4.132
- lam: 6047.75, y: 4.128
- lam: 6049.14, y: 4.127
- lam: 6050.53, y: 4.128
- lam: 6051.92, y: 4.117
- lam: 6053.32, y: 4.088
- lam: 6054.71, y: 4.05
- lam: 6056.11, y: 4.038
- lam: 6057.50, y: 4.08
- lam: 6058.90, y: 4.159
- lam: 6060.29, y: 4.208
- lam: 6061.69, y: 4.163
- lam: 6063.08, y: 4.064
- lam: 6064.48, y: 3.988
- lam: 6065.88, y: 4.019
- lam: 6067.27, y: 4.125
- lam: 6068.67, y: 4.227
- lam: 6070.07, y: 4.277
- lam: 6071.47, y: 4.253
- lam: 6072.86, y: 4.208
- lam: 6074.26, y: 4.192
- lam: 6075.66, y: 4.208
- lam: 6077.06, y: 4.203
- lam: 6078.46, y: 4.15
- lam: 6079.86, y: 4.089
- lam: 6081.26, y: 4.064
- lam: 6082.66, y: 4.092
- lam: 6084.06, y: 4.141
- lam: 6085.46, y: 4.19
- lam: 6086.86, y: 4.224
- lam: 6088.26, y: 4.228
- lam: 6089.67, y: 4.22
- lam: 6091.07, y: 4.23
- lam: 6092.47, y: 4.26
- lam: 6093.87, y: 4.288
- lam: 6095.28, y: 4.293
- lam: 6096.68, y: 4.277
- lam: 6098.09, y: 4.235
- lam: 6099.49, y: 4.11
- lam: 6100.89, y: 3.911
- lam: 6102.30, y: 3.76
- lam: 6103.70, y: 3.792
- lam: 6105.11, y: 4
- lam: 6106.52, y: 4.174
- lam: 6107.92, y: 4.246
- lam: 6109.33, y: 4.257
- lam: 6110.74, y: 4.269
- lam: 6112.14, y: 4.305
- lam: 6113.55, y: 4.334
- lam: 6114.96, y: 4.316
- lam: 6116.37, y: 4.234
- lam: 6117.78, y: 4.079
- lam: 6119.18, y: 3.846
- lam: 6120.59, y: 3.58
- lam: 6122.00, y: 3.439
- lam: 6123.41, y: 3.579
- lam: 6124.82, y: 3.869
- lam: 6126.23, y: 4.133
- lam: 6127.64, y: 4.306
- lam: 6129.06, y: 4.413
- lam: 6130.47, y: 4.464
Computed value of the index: 0.148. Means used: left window 3.72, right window 4.15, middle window 3.45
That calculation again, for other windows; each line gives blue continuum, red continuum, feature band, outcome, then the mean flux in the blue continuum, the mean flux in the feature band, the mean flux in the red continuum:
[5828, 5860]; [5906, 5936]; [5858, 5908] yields 0.27 mag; 3.78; 2.68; 3.08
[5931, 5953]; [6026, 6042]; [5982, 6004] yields 0.03 mag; 3.38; 3.59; 3.94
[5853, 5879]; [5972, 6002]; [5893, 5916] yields 0.32 mag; 3.29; 2.52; 3.53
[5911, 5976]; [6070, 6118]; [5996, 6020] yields 0.01 mag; 3.27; 3.61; 4.17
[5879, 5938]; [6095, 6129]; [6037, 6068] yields -0.11 mag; 2.69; 4.05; 4.06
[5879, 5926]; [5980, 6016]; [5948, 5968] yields -0.05 mag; 2.54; 3.3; 3.59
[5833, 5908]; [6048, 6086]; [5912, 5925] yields 0.09 mag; 3.04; 3.03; 4.14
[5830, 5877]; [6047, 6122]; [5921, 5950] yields 0.15 mag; 3.6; 3.3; 4.13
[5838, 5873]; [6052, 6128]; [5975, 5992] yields 0.11 mag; 3.56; 3.49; 4.11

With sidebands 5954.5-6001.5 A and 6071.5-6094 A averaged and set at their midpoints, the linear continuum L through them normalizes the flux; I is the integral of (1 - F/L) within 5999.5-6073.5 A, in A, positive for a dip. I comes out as -0.9 A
